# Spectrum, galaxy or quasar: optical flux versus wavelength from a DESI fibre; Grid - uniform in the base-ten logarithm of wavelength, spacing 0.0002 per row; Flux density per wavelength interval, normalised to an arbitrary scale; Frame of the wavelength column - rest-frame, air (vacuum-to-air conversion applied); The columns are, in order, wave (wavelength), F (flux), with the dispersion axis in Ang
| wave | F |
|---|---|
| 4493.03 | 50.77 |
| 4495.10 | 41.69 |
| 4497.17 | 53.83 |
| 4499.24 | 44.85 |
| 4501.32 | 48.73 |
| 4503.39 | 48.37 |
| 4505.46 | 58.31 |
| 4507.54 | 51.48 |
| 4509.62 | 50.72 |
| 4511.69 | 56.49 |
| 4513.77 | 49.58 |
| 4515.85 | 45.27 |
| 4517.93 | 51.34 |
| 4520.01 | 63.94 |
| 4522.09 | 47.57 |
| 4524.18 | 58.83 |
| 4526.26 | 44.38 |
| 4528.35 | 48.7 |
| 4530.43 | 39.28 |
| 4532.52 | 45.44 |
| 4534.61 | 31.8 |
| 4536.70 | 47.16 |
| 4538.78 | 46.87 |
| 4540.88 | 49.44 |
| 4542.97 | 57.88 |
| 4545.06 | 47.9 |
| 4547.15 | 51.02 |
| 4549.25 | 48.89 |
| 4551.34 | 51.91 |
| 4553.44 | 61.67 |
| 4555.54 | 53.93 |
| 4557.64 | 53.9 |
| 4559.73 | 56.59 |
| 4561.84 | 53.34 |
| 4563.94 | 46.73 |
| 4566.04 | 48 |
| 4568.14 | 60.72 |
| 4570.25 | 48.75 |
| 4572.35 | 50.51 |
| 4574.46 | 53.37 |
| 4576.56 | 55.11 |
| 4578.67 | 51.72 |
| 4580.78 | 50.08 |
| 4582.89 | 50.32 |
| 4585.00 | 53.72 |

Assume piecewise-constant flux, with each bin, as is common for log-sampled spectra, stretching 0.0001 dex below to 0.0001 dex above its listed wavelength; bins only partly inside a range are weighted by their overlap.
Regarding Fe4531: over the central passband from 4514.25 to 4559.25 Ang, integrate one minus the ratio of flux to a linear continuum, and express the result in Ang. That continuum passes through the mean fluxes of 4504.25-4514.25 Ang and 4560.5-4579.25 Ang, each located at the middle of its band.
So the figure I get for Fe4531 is 2.4 Ang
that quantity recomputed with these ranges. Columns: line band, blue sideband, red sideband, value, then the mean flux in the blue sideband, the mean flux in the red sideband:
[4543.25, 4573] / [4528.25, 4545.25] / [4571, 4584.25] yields -2.2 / 45.8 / 51.8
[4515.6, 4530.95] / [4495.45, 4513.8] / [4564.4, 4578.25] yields 0.3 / 51.1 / 52.5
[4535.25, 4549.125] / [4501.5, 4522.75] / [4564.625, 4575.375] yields 0.7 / 52.3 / 52.1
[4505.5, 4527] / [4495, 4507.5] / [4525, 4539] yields -2.6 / 50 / 43.4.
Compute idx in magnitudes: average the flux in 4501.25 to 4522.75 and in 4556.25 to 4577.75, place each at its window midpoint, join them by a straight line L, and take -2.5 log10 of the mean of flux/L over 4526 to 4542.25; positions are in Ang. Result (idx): 0.181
